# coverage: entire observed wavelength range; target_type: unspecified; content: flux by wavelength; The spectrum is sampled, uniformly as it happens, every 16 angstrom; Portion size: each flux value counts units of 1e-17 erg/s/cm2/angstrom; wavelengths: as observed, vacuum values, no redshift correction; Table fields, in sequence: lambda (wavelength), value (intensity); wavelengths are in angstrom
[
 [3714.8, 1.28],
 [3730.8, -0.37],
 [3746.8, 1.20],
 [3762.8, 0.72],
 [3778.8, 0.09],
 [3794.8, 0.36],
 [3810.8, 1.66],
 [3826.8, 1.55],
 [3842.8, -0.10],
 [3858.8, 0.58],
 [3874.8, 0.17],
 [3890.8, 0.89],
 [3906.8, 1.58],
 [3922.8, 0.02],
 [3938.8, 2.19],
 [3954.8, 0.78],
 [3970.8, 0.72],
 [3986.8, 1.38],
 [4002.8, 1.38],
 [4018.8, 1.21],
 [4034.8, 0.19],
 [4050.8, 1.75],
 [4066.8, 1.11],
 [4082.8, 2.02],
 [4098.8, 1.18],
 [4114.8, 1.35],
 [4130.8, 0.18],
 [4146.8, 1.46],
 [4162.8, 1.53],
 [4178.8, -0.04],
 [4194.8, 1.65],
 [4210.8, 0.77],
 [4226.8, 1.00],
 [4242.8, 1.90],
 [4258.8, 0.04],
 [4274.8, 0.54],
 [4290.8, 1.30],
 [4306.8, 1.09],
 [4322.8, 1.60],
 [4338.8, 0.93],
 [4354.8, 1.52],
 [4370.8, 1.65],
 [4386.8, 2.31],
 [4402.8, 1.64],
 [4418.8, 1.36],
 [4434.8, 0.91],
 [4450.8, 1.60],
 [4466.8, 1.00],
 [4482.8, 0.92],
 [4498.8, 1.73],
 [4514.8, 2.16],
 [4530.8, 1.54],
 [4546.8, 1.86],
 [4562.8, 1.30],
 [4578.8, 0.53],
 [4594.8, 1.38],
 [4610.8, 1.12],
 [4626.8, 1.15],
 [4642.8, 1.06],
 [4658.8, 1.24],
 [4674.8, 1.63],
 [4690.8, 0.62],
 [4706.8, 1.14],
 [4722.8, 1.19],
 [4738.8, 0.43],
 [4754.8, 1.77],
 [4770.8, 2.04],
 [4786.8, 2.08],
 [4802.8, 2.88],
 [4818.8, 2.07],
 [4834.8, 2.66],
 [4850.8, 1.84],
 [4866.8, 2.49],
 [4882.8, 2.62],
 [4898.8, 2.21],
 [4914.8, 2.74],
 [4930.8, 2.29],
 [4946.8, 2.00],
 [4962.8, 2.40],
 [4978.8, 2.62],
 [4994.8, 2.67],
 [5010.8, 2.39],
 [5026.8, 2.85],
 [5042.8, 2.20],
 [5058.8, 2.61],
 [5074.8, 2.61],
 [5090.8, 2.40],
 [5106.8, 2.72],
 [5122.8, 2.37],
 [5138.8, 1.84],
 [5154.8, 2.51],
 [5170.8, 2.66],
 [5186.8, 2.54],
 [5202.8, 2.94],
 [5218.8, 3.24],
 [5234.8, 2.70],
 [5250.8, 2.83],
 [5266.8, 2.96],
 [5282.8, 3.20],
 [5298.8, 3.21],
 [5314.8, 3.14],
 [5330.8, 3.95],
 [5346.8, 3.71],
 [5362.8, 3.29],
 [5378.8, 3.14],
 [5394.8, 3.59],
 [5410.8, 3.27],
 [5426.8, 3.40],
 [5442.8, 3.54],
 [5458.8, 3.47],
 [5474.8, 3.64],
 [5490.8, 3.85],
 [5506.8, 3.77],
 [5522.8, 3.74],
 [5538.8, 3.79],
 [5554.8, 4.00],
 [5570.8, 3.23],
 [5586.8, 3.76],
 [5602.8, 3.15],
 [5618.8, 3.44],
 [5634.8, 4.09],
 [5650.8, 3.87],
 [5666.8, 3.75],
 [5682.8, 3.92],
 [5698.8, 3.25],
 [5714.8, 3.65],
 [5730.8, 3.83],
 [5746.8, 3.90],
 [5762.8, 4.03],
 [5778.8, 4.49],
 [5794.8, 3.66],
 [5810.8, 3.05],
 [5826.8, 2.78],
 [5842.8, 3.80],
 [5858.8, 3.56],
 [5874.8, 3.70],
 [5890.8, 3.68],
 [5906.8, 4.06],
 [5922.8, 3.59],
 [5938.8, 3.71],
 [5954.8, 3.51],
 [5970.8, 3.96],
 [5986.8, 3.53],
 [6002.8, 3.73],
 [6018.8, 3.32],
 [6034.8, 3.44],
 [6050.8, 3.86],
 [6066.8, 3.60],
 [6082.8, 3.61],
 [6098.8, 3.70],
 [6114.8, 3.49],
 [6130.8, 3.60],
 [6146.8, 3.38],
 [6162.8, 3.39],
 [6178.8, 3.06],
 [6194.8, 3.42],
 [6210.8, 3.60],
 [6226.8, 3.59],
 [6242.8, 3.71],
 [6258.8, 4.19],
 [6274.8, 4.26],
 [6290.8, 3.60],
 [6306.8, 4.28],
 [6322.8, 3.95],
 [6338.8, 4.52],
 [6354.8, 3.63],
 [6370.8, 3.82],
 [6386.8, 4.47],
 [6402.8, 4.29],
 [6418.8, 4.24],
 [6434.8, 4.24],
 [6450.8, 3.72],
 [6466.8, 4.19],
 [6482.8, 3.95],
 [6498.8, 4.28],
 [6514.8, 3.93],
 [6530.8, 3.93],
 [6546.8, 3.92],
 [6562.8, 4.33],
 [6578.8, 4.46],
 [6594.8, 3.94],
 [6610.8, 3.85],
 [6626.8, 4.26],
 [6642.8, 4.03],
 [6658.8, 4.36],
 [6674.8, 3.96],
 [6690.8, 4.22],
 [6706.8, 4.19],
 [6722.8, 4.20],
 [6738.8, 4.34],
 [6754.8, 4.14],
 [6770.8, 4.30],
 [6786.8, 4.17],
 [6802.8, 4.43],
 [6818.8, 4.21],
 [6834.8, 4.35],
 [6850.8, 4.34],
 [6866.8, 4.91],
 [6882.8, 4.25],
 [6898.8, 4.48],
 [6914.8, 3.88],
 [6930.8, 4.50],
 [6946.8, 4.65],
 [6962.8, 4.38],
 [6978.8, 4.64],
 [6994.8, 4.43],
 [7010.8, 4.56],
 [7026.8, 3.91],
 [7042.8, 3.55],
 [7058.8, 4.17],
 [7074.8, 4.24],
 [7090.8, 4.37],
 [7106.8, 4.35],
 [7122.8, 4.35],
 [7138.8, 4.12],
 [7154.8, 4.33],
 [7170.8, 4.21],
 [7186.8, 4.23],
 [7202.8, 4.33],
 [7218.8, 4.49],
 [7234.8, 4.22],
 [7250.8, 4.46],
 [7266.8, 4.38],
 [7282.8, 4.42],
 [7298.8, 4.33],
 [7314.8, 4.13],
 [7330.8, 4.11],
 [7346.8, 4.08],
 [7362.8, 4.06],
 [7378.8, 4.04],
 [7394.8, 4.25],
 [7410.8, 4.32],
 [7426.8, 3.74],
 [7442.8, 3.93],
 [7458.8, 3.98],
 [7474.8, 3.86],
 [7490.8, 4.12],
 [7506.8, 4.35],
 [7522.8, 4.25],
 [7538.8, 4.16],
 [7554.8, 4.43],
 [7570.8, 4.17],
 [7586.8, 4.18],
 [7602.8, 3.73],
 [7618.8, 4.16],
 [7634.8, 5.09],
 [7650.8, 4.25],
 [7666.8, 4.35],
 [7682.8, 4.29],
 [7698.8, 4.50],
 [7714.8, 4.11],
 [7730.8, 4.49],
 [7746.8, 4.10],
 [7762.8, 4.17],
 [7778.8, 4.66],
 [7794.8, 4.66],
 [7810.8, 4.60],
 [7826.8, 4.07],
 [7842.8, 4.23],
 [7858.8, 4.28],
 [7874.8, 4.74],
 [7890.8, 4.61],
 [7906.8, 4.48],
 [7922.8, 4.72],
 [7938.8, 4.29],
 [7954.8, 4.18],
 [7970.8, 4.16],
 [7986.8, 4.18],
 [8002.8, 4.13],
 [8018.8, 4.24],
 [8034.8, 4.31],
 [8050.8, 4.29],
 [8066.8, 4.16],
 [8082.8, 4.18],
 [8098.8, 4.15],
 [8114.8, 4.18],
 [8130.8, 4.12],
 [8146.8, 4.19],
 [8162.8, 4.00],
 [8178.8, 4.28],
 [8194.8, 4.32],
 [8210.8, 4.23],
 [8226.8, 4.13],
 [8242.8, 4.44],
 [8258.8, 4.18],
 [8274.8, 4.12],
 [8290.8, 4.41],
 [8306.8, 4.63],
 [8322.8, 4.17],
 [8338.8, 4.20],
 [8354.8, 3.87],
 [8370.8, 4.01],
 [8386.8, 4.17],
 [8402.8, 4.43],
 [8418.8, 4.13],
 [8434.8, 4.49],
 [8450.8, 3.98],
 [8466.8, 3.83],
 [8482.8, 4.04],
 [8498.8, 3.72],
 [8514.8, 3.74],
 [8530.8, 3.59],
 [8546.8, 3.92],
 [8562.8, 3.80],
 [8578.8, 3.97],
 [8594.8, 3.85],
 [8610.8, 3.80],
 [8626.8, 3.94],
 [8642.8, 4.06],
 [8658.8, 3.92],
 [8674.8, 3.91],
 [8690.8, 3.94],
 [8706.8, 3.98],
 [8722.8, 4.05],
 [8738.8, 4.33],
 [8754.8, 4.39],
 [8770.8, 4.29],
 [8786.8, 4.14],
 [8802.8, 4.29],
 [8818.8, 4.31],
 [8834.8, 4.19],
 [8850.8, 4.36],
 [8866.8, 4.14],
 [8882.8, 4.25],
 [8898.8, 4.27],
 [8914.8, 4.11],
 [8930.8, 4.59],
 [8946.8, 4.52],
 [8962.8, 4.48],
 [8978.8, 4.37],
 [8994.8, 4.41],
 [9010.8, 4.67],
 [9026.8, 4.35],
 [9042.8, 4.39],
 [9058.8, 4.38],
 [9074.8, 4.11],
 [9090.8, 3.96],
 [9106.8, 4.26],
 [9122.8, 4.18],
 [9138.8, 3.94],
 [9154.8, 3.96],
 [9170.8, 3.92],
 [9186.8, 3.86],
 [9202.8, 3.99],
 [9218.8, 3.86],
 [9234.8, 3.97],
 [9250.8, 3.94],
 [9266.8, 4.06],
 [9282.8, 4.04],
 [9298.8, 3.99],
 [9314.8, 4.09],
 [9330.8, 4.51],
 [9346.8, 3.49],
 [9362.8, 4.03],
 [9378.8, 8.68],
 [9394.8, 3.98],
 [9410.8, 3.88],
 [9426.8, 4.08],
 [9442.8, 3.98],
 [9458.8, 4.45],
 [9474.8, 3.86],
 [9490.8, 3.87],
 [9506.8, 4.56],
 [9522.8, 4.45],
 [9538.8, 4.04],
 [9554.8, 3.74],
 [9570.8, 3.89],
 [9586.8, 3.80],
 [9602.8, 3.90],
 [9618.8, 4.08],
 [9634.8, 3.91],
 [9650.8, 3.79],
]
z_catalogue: 0.19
